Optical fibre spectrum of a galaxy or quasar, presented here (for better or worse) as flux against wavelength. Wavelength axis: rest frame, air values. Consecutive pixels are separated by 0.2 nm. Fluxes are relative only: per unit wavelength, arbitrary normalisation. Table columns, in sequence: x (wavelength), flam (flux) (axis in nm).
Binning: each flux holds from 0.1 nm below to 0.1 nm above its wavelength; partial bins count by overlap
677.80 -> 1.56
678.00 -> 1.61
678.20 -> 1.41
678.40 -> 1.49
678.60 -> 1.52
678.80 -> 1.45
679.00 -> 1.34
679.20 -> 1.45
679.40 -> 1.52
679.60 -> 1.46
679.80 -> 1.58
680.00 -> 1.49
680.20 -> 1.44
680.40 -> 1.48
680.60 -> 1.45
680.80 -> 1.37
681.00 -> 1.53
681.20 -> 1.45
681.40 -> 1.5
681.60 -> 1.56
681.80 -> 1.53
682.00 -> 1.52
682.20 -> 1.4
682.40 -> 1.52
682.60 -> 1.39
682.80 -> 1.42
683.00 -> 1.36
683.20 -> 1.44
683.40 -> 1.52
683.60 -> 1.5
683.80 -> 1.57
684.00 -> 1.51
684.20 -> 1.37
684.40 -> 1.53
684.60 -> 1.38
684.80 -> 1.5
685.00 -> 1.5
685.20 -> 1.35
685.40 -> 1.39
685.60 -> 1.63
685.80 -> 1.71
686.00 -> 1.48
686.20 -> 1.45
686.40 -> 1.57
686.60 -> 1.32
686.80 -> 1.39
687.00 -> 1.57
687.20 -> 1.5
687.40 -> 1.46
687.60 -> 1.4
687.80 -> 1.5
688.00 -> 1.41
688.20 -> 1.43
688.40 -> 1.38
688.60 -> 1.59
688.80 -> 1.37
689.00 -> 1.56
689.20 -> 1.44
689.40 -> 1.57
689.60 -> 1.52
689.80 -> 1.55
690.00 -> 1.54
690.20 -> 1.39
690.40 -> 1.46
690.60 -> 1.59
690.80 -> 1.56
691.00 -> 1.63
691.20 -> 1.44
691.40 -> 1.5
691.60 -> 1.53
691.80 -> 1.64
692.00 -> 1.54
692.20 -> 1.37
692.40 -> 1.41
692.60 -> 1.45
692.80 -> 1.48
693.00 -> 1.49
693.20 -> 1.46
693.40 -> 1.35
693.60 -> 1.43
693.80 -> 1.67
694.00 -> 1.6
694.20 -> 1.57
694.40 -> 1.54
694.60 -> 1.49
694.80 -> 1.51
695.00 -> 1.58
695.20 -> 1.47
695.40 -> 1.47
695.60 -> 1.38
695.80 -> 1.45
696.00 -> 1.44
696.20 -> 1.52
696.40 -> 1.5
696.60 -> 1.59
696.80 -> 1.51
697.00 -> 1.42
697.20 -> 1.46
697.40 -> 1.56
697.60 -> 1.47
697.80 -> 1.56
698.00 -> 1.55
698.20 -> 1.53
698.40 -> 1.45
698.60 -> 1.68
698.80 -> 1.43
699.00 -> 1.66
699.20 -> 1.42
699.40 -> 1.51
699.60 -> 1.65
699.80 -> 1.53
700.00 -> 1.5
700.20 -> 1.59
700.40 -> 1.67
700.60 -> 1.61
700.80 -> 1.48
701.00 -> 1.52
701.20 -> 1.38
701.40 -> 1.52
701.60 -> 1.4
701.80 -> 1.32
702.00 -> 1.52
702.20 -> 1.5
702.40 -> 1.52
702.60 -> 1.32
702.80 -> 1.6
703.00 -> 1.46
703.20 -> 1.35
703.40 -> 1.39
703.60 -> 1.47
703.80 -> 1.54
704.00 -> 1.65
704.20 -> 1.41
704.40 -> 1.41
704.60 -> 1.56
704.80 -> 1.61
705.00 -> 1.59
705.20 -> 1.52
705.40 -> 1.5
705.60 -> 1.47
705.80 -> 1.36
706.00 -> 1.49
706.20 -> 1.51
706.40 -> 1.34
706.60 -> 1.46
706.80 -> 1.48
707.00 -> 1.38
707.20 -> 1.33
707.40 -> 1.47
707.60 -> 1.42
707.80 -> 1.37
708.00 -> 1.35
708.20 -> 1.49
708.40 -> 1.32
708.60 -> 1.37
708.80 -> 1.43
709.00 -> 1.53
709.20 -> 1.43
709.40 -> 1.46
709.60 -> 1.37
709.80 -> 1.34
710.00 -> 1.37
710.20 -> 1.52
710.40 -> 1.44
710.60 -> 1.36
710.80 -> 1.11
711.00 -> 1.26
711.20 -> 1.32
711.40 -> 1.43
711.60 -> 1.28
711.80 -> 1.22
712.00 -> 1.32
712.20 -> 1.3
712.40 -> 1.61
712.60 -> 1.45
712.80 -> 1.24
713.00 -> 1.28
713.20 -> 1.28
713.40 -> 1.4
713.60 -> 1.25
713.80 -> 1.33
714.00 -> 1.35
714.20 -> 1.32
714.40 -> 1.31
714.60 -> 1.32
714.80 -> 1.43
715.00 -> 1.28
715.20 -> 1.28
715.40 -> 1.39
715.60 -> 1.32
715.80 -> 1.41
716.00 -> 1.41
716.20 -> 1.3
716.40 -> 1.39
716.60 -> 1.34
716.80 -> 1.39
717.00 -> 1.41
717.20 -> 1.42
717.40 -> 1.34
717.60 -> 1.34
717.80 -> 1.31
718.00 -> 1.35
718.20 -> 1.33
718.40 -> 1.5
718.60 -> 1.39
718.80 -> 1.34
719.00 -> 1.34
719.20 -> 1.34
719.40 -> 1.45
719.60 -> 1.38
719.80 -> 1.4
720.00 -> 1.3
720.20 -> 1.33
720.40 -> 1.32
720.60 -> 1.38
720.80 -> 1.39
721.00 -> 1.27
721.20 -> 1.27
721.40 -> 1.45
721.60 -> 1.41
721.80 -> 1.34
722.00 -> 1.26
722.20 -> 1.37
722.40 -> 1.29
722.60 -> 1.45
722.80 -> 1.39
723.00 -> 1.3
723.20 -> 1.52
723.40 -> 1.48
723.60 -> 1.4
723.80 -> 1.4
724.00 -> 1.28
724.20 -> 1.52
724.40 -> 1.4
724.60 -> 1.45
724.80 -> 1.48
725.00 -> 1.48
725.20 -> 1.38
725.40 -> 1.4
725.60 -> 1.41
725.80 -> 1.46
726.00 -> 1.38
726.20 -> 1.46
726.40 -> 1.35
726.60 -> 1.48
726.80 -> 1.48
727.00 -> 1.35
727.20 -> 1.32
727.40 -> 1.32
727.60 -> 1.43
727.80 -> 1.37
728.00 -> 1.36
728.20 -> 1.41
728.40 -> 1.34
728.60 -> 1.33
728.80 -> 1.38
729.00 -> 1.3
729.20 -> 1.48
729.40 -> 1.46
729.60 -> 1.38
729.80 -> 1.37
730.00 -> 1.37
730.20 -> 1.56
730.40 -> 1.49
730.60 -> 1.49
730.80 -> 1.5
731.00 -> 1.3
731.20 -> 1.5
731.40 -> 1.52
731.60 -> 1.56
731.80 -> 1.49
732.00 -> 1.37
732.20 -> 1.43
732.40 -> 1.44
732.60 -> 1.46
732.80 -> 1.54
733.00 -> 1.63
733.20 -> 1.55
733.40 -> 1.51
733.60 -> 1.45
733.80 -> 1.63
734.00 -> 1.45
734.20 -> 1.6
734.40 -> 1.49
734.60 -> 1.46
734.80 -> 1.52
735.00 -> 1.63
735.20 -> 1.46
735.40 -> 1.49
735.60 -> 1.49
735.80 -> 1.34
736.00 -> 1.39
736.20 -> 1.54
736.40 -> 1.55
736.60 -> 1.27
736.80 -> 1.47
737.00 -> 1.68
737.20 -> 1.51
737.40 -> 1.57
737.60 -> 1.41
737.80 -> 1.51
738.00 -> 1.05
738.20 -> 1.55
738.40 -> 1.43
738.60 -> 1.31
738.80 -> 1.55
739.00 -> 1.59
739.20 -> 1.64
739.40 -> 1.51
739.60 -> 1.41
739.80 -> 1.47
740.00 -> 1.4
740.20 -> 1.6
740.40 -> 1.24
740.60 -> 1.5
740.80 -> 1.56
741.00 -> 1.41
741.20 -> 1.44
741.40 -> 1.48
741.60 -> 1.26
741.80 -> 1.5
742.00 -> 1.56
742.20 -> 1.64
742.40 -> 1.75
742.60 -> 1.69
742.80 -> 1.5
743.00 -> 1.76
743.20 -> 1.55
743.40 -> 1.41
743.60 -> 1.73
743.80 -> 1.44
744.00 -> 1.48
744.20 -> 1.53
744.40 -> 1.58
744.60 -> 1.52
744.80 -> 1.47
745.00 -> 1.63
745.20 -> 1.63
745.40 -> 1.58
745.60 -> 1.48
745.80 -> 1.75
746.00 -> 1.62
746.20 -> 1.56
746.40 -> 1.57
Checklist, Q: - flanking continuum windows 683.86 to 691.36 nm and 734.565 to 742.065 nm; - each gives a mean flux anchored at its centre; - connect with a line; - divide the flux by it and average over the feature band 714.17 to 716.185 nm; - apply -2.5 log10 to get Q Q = 0.10 mag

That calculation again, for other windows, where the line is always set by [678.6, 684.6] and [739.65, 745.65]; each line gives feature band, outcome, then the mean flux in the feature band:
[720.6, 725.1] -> 0.09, 1.39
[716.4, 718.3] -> 0.11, 1.36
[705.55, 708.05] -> 0.06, 1.42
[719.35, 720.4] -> 0.11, 1.36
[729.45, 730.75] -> 0.05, 1.45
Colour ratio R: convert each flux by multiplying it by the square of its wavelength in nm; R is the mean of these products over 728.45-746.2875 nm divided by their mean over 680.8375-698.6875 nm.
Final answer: 1.15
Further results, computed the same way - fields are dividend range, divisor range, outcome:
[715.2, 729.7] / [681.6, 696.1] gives 1.02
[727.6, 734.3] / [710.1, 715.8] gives 1.14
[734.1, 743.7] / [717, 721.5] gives 1.16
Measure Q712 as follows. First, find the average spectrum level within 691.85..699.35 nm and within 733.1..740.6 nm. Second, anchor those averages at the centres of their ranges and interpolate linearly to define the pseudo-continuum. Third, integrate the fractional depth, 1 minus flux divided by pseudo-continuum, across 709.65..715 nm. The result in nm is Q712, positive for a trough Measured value 0.55 nm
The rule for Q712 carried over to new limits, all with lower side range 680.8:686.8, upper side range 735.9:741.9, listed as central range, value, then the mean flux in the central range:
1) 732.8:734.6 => -0.09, 1.53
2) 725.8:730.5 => 0.20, 1.4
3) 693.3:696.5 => -0.06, 1.5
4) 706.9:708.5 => 0.08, 1.39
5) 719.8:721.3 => 0.14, 1.33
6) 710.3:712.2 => 0.21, 1.3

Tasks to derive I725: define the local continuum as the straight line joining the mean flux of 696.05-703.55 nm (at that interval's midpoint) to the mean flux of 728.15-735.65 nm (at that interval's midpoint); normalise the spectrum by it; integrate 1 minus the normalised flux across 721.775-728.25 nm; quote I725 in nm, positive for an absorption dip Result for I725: 0.34 nm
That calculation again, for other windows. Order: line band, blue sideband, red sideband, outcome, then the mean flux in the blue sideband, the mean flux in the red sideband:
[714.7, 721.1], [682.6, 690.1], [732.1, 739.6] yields 0.53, 1.48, 1.49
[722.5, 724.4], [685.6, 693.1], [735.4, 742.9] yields 0.09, 1.49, 1.48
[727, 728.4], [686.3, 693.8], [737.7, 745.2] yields 0.13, 1.48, 1.51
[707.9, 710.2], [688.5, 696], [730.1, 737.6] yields 0.14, 1.5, 1.49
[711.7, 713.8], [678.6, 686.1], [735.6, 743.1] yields 0.21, 1.48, 1.49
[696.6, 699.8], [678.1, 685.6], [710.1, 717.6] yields -0.28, 1.47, 1.35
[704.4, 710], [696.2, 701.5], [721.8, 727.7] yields 0.18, 1.53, 1.4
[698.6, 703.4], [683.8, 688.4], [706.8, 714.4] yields -0.32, 1.47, 1.37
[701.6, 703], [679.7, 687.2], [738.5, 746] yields 0.03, 1.48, 1.53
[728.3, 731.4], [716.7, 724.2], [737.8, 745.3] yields 0.03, 1.37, 1.51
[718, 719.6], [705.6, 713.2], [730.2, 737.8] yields 0.05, 1.38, 1.49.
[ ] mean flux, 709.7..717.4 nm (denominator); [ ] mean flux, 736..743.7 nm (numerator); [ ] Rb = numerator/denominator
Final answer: 1.11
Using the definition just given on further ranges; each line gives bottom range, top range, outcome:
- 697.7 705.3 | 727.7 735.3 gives 0.97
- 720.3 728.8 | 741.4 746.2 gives 1.13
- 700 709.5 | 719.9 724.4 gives 0.93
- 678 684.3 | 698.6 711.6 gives 0.99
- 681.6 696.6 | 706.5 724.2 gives 0.92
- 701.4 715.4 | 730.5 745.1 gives 1.07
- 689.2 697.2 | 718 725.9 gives 0.92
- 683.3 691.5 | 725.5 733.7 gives 0.96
